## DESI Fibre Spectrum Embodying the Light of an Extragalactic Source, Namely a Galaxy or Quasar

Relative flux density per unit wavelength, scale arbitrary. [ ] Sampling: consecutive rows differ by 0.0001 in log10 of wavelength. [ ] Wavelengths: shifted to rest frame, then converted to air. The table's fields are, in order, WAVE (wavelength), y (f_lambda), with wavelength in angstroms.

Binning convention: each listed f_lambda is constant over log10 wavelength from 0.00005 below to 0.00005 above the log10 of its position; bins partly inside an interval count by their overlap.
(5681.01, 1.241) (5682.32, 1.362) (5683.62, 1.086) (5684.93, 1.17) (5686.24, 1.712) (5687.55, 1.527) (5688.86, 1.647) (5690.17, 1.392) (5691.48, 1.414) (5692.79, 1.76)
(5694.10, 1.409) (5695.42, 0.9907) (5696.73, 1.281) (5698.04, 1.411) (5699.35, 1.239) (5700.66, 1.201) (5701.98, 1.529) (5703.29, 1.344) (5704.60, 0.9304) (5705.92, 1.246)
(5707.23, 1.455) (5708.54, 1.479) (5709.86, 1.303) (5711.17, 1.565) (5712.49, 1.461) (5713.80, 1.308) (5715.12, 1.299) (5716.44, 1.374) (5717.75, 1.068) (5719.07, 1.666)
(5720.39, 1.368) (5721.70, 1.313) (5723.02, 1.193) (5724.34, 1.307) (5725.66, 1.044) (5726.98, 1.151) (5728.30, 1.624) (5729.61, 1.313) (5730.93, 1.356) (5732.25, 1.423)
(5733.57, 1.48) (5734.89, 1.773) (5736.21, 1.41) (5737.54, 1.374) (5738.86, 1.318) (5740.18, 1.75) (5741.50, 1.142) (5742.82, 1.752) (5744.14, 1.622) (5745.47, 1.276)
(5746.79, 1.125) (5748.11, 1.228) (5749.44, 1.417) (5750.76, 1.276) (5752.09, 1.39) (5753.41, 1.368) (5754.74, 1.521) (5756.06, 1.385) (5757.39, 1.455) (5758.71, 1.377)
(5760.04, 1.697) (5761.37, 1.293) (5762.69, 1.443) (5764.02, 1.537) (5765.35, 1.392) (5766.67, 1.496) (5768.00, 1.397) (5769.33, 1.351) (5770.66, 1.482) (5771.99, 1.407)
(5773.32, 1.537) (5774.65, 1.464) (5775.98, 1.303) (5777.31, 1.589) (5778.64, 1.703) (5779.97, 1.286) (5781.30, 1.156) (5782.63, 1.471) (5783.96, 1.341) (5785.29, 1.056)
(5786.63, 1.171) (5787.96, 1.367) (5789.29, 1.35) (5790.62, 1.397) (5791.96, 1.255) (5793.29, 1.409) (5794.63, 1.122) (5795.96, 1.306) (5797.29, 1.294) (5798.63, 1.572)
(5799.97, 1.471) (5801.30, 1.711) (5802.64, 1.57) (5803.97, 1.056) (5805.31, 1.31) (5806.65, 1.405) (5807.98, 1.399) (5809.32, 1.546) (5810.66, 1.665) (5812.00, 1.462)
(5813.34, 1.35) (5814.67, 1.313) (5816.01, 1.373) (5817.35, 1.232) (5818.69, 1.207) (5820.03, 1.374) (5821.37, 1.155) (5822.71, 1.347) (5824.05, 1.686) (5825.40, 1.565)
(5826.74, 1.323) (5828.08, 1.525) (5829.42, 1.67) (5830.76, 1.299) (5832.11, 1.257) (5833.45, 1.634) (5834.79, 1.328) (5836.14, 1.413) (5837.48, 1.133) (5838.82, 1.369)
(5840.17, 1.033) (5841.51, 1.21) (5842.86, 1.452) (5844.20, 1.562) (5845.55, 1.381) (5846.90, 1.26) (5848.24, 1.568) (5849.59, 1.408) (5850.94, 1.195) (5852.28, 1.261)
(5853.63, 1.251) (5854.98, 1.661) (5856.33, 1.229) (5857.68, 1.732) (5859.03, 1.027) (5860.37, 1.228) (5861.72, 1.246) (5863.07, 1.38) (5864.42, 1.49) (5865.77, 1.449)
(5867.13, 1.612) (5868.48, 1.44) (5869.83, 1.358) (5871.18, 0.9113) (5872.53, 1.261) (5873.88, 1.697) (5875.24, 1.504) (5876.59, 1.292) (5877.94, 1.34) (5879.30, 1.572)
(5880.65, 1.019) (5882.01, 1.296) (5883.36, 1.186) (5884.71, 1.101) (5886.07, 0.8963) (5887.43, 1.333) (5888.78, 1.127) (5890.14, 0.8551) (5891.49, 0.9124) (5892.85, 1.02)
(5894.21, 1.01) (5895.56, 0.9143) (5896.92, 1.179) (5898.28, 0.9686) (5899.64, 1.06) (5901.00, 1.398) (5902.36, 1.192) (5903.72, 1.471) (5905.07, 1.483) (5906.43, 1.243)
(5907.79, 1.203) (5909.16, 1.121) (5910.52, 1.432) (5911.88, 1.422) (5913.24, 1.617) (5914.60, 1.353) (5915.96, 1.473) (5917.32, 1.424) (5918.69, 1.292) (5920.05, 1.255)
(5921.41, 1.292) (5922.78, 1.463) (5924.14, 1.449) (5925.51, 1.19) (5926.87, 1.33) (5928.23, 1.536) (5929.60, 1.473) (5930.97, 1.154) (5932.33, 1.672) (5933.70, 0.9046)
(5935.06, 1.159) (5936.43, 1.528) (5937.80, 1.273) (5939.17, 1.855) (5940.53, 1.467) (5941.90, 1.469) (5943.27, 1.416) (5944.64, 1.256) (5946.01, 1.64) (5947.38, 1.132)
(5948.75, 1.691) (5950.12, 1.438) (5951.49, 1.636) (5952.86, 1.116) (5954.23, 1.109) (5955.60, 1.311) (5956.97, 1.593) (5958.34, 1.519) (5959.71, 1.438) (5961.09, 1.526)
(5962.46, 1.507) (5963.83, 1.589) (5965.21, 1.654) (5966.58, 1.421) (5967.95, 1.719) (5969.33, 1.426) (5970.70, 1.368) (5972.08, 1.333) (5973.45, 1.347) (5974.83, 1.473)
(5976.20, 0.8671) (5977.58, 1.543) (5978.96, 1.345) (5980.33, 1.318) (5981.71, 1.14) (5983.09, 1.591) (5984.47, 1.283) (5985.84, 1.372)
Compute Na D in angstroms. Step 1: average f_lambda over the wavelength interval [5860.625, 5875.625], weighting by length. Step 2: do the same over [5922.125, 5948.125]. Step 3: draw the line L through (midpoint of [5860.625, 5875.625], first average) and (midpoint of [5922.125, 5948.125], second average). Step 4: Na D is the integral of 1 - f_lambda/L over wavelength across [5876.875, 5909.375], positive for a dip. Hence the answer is 5.2 angstroms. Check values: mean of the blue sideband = 1.39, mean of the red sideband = 1.39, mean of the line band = 1.16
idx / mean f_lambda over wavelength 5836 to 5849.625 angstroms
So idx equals 1.34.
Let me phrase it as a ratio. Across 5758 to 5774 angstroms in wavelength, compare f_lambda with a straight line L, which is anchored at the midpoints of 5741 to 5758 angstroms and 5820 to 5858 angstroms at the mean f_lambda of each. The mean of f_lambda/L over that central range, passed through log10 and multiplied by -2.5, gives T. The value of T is -0.05 mag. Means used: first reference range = 1.38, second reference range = 1.39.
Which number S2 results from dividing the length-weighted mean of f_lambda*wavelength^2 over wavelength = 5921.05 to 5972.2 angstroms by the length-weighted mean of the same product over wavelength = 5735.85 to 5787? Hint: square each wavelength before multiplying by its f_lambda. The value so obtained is 1.08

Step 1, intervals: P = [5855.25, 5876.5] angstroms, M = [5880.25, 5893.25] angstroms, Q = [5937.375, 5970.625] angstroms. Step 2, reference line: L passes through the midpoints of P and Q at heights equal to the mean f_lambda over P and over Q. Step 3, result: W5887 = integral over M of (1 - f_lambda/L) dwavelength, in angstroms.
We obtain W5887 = 3.0 angstroms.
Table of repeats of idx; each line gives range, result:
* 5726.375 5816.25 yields 1.41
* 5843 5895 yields 1.29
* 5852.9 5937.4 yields 1.29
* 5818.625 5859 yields 1.38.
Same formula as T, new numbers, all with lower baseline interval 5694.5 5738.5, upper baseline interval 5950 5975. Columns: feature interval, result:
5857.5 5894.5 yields 0.13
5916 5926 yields 0.06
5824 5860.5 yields 0.01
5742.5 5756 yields -0.03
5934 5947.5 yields 0.02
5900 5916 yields 0.05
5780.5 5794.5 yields 0.07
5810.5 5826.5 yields 0.00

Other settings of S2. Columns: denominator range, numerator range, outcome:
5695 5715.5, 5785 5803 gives 1.07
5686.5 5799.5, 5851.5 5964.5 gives 1.02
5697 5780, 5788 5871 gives 1.02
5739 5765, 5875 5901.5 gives 0.84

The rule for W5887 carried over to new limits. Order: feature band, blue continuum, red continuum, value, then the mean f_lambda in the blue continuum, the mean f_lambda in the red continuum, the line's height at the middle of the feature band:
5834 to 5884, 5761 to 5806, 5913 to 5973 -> 2.0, 1.38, 1.42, 1.4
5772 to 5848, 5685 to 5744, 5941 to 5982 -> 1.0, 1.39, 1.41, 1.4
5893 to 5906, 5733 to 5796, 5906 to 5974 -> 2.1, 1.4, 1.41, 1.4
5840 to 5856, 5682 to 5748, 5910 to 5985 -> 0.3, 1.37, 1.4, 1.39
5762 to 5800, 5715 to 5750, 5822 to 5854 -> -0.1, 1.38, 1.38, 1.38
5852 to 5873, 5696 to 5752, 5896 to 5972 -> 0.4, 1.36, 1.39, 1.38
